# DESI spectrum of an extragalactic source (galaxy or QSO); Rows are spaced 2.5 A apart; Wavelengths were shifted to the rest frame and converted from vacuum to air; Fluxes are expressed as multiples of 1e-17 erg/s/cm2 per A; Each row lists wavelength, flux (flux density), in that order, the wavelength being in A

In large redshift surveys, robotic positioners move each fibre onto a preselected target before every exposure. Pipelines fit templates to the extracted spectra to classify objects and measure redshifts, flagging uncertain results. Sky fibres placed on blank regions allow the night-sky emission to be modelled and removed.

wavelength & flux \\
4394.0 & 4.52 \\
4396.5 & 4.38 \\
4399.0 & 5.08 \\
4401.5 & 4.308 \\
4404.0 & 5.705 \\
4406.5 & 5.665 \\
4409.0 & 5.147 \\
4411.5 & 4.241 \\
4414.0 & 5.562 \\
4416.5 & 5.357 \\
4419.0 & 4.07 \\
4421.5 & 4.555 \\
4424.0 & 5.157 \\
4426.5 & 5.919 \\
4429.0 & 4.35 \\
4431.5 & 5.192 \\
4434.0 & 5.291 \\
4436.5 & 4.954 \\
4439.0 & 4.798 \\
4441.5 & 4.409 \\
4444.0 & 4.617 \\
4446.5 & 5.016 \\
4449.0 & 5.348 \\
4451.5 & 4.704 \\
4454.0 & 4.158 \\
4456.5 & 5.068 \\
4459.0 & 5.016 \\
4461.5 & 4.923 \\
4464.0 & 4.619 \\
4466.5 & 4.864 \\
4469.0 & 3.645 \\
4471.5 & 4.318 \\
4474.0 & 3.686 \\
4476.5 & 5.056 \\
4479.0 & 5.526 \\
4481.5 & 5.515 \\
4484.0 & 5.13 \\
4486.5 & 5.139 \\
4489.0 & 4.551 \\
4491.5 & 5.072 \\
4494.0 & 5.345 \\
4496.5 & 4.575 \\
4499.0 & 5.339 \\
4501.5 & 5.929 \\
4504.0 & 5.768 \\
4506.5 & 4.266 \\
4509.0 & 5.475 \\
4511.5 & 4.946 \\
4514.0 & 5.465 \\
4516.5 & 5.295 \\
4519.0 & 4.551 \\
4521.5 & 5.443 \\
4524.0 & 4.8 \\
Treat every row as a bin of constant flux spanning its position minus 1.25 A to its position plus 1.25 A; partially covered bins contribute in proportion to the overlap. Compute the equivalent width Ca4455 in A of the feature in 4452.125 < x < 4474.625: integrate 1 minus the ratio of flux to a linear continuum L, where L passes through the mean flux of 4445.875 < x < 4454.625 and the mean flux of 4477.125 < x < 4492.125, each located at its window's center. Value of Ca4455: 2.04 A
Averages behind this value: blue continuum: 4.84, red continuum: 5.15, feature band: 4.51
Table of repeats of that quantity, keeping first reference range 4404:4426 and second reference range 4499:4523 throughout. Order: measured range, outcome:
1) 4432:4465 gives 1.7 A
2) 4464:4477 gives 2.2 A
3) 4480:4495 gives 0.2 A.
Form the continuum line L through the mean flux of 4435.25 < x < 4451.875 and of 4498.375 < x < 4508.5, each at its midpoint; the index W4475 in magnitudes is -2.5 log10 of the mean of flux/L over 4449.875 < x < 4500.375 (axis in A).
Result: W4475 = 0.062 mag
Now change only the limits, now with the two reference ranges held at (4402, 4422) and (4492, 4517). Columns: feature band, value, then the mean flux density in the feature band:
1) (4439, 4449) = 0.07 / 4.78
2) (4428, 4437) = 0.02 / 4.96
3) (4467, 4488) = 0.09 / 4.75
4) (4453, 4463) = 0.07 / 4.8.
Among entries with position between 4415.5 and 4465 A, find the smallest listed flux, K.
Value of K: 4.07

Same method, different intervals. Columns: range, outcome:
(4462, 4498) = 3.645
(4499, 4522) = 4.266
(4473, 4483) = 3.686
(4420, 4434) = 4.35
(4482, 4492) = 4.551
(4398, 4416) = 4.241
